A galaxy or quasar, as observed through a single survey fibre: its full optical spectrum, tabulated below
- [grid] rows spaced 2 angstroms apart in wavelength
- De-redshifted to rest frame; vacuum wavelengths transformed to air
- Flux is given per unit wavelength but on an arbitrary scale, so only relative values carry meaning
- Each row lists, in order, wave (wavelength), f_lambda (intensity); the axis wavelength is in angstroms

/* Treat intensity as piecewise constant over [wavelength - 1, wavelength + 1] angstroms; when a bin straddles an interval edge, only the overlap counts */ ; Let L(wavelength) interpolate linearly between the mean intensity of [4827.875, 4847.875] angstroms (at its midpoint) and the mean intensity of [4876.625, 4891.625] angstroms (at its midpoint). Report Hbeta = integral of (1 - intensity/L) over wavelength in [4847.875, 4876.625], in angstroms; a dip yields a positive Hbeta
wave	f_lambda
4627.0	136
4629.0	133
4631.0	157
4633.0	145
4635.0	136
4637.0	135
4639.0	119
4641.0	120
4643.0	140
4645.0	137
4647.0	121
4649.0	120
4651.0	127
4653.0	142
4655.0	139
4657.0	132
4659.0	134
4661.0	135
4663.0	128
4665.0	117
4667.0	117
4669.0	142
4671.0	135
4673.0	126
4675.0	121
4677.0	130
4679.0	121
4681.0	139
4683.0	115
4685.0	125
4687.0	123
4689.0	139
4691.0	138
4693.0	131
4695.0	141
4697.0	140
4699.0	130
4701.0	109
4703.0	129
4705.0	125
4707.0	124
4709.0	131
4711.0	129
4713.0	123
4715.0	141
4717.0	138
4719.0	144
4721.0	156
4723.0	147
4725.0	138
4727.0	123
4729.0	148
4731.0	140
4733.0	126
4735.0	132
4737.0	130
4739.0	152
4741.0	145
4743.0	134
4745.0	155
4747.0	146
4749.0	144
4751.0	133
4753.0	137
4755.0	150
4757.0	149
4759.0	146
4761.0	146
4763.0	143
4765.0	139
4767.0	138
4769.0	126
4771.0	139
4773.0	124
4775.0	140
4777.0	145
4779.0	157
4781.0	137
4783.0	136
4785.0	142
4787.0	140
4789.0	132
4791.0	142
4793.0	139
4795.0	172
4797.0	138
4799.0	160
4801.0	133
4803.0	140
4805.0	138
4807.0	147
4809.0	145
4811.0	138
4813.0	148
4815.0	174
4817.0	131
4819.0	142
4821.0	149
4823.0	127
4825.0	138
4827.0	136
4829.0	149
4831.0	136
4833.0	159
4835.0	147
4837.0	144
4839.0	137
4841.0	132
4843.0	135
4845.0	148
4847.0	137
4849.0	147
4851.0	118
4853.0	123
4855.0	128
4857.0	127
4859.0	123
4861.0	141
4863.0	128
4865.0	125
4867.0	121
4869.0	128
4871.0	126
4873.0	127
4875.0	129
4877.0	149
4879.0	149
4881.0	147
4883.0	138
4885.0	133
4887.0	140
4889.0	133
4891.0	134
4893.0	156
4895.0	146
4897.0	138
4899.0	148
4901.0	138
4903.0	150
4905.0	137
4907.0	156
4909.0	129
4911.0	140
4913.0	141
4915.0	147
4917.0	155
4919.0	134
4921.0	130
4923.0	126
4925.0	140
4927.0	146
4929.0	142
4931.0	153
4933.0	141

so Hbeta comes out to 2.6 angstroms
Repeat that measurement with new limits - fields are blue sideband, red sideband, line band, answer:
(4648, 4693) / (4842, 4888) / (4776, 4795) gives -1.6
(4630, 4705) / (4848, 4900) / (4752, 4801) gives -3.5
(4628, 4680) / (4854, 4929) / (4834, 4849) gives -0.5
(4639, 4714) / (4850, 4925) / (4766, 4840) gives -5.0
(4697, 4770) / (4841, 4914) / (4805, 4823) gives -1.1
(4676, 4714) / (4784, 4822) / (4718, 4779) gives -1.9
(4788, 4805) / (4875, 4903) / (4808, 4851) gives 0.3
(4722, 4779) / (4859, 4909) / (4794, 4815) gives -1.2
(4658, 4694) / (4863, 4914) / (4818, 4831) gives -0.4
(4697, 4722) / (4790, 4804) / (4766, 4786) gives 0.6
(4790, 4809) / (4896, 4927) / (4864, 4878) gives 1.3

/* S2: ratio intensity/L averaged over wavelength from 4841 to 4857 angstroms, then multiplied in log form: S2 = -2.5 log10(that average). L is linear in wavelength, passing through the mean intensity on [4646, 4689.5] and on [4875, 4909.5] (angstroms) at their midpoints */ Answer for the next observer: 0.05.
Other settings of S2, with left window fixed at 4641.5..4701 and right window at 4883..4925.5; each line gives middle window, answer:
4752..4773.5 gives -0.05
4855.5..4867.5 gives 0.09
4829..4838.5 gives -0.07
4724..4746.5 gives -0.05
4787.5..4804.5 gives -0.07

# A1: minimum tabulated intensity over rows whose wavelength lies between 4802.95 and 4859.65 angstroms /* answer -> 118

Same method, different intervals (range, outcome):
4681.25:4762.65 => 109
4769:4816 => 124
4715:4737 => 123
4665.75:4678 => 117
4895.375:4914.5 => 129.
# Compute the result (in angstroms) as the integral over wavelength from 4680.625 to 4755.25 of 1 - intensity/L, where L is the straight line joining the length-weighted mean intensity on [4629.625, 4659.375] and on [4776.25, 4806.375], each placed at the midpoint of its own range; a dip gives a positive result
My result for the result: 1.7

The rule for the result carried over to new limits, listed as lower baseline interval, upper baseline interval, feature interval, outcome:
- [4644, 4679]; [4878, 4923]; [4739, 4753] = -1.0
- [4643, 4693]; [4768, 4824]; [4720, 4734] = -0.5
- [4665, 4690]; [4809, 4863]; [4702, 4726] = -1.0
